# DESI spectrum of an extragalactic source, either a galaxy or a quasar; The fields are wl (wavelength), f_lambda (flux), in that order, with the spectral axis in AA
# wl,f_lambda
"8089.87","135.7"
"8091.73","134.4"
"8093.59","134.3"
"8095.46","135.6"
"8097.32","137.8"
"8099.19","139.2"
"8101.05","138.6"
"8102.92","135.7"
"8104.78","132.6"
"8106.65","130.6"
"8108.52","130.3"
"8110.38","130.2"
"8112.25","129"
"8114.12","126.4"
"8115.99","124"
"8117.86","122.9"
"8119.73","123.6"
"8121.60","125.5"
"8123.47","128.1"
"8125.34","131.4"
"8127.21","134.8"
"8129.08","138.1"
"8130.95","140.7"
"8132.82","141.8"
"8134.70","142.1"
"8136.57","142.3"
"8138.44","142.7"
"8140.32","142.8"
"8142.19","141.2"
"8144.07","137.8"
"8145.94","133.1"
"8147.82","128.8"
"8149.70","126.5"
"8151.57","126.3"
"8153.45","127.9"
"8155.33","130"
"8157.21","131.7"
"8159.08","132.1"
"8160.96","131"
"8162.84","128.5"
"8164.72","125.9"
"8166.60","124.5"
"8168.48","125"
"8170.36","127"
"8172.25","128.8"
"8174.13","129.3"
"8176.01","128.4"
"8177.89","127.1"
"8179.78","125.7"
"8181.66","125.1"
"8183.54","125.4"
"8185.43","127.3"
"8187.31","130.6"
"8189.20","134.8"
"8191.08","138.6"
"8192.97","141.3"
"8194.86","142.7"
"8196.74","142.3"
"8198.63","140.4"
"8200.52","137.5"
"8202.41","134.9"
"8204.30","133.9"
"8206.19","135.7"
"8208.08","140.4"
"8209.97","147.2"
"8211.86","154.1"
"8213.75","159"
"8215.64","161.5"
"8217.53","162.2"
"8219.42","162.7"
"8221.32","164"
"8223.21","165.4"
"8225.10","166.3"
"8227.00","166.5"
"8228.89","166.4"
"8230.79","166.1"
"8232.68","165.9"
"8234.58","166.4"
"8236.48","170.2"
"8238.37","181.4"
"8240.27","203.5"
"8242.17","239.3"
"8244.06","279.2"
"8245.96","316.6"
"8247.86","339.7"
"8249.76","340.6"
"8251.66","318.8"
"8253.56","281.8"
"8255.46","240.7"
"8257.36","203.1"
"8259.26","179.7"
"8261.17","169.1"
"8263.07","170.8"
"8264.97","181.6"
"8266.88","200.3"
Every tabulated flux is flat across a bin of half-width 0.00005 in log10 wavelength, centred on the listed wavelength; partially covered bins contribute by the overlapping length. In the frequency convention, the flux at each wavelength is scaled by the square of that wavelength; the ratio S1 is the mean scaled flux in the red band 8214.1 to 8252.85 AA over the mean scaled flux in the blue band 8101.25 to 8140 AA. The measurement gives 1.62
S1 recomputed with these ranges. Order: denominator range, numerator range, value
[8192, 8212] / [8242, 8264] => 1.86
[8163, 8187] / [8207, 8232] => 1.28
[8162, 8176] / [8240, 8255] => 2.35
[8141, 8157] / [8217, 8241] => 1.31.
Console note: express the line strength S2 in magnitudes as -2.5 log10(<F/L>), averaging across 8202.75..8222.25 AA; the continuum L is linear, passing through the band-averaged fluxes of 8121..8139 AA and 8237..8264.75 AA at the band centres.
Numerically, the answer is 0.36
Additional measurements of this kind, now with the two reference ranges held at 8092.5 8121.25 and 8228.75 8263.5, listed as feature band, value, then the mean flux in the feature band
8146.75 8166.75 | 0.277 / 129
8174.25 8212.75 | 0.377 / 136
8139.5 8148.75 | 0.152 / 137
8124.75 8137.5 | 0.070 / 139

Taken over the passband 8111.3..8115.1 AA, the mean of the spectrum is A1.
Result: 127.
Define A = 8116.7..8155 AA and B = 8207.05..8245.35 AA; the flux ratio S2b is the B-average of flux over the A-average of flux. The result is 1.31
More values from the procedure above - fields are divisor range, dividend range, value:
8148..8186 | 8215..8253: 1.66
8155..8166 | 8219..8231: 1.27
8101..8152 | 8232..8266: 1.73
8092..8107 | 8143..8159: 0.96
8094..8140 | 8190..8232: 1.13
